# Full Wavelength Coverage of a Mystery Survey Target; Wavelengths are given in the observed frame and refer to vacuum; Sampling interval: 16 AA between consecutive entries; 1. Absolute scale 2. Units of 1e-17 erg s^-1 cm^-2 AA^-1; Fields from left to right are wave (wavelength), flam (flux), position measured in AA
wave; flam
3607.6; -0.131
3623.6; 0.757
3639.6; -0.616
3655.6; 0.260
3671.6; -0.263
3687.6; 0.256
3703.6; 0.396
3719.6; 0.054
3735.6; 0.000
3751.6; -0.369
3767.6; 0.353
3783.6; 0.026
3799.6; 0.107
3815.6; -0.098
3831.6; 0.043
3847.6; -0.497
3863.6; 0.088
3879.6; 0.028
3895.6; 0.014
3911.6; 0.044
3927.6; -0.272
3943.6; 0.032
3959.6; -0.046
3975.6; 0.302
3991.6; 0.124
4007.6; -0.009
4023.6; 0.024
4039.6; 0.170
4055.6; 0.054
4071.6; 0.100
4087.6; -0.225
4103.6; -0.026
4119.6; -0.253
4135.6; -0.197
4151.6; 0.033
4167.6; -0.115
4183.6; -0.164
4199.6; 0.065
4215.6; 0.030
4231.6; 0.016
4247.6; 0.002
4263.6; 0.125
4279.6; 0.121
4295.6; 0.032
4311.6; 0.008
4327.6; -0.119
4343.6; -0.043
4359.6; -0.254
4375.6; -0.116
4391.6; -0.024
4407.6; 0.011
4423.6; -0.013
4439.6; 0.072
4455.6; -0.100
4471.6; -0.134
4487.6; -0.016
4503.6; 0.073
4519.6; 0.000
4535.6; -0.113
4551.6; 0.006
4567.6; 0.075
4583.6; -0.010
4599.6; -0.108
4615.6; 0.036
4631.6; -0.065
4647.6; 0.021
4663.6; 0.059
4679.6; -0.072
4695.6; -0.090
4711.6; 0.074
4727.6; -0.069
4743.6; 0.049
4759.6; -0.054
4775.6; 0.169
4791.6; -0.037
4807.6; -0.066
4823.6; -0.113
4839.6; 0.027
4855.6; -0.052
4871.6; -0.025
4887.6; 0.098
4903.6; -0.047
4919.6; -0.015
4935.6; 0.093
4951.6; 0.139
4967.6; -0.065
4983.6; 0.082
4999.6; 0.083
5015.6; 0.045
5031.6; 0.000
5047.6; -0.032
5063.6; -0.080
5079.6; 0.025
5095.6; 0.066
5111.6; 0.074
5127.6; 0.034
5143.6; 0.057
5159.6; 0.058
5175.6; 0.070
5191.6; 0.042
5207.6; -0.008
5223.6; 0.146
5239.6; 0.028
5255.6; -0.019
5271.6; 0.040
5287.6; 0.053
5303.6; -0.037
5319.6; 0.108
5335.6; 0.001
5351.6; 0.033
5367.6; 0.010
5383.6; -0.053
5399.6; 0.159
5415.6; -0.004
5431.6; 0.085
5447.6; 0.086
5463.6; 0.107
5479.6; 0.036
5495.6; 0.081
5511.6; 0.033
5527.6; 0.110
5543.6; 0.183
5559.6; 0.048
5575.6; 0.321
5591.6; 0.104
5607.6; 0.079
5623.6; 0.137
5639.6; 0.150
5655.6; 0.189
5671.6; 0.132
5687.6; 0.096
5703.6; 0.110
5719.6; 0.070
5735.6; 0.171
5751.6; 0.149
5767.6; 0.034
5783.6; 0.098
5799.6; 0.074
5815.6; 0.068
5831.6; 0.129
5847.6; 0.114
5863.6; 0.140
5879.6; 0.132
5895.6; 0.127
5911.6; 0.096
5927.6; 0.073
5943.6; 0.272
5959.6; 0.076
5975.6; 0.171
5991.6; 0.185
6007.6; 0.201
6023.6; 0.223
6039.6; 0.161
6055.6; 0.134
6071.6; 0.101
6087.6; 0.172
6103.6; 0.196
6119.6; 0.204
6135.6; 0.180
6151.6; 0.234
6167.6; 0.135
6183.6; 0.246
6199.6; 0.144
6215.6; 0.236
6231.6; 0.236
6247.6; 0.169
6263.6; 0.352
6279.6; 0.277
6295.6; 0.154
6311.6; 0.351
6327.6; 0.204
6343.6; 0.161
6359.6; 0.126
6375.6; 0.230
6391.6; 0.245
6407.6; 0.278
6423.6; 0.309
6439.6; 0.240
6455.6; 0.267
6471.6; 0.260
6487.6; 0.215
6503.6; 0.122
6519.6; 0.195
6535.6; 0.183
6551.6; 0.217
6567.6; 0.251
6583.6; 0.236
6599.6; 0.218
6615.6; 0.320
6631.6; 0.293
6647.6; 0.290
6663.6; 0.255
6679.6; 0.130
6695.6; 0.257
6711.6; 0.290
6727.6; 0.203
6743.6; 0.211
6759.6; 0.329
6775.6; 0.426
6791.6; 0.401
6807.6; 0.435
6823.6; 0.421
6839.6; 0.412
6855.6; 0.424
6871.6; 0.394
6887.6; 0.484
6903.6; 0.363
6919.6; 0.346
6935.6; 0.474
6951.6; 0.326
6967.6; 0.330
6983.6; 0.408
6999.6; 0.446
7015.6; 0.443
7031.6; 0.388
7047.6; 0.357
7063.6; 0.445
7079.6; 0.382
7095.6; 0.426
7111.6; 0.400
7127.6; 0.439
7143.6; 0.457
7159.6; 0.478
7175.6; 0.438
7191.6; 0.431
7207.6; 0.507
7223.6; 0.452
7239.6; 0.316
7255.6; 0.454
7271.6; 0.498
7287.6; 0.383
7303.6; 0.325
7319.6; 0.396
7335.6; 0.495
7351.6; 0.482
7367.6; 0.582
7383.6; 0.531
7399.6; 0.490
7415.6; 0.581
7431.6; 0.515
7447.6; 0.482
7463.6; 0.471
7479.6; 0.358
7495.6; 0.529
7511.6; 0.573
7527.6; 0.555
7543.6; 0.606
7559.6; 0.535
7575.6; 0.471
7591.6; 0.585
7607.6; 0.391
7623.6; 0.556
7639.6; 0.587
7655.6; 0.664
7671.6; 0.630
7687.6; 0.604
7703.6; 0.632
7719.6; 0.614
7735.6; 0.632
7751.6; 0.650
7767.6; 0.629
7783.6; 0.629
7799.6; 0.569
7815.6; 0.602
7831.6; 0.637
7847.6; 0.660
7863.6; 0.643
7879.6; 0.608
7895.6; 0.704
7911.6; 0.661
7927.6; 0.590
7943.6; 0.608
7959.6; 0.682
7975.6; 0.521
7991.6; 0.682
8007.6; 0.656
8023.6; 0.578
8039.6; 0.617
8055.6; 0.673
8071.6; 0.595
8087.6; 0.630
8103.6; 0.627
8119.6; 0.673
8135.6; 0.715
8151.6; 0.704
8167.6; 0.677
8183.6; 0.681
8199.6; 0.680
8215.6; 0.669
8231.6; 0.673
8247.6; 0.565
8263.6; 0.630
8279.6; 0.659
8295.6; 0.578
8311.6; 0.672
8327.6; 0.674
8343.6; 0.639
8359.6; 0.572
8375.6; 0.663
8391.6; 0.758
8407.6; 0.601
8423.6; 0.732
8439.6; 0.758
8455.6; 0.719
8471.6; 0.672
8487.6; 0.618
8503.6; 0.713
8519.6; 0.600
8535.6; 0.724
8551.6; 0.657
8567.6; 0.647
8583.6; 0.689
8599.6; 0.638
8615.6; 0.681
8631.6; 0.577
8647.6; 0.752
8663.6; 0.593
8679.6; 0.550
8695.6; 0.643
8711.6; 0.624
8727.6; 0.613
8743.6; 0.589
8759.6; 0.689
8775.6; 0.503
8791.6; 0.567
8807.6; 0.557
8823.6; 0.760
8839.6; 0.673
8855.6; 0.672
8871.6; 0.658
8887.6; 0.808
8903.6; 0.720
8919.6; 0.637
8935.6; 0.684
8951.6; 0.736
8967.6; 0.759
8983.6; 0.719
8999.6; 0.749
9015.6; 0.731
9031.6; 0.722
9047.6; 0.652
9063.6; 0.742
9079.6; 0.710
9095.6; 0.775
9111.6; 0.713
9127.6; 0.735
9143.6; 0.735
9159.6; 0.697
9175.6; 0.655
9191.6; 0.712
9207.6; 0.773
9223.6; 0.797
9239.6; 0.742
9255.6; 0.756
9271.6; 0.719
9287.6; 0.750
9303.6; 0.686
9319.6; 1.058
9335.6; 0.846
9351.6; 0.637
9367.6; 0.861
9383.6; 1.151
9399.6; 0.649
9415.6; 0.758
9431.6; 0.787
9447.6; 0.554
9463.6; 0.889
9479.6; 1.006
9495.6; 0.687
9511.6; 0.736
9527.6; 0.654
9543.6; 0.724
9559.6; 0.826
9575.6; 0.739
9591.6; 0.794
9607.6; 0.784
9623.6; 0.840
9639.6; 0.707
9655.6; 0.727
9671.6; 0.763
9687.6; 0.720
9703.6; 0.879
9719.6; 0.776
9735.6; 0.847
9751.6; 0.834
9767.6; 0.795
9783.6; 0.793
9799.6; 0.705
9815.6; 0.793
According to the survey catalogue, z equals 0.70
